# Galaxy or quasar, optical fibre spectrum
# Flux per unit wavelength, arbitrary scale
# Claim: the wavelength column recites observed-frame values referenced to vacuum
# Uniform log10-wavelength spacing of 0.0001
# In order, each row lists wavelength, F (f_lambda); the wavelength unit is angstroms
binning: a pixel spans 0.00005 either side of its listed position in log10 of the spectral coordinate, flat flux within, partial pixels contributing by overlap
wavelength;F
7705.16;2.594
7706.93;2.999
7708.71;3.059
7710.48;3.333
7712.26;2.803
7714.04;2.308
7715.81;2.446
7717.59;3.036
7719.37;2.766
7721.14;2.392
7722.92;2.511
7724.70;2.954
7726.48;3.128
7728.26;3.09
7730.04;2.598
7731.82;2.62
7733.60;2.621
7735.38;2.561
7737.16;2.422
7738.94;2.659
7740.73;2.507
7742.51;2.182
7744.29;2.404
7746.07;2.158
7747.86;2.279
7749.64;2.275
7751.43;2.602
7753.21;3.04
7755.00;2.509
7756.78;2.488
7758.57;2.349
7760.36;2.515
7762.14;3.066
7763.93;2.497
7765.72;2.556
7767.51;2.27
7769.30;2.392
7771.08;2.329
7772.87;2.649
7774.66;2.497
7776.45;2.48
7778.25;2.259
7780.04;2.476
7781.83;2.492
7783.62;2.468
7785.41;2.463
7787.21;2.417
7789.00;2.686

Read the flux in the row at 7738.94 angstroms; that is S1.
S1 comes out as 2.659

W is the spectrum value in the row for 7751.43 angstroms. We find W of 2.602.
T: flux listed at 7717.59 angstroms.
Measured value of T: 3.036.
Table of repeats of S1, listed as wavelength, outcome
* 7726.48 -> 3.128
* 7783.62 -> 2.468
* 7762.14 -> 3.066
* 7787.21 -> 2.417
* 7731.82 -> 2.62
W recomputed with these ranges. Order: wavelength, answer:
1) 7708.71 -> 3.059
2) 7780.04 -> 2.476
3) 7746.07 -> 2.158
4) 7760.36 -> 2.515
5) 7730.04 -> 2.598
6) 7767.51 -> 2.27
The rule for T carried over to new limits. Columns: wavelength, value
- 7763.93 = 2.497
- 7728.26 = 3.09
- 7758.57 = 2.349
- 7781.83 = 2.492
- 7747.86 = 2.279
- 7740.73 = 2.507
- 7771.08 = 2.329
